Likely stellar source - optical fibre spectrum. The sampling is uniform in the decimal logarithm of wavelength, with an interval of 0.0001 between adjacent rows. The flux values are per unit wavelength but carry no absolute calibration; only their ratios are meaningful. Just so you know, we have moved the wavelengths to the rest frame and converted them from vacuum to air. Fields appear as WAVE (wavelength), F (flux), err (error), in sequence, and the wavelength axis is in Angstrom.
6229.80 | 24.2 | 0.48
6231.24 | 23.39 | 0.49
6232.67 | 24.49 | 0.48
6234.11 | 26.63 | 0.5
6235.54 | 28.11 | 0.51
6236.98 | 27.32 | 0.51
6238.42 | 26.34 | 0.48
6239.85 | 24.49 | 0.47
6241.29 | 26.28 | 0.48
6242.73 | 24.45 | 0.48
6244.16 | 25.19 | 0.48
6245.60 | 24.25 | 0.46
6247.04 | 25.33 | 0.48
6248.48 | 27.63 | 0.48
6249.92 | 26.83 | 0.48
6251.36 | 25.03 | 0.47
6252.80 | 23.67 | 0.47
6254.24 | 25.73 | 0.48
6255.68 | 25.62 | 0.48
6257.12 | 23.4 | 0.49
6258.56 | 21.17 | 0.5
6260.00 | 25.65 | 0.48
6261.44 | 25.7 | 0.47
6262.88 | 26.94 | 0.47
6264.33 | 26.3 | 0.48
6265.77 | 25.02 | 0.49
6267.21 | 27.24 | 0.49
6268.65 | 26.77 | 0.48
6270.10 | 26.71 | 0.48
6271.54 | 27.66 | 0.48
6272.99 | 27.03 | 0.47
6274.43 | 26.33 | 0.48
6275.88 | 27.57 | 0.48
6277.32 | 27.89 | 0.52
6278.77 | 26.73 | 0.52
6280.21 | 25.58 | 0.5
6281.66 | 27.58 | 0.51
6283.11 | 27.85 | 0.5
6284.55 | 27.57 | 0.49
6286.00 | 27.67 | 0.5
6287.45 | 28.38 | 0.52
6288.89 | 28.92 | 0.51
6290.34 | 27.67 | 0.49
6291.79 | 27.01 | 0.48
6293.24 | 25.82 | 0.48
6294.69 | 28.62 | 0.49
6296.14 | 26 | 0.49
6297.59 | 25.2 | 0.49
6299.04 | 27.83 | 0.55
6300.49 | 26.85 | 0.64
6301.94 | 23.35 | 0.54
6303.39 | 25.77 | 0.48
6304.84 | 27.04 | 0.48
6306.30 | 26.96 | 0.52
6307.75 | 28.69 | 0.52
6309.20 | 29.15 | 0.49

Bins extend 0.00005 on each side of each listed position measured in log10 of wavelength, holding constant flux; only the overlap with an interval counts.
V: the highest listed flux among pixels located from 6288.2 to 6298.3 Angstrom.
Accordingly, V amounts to 28.92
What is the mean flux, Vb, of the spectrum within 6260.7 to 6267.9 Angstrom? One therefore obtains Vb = 26.2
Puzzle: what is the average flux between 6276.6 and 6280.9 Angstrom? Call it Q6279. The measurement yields 26.8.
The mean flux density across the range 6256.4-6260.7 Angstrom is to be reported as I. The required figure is 23.4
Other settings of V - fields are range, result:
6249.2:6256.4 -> 26.83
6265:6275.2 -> 27.66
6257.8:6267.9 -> 27.24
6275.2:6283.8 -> 27.89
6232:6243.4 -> 28.11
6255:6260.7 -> 25.65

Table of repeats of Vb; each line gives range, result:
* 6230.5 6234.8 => 24.8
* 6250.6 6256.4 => 25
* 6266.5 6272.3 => 27.1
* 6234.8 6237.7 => 27.7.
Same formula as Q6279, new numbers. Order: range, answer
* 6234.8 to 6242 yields 26.5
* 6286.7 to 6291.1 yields 28.3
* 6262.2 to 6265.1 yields 26.5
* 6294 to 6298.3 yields 26.6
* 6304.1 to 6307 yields 26.9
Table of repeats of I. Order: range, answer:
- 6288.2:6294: 27.3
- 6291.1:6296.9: 26.8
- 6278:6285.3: 27.1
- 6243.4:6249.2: 25.6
